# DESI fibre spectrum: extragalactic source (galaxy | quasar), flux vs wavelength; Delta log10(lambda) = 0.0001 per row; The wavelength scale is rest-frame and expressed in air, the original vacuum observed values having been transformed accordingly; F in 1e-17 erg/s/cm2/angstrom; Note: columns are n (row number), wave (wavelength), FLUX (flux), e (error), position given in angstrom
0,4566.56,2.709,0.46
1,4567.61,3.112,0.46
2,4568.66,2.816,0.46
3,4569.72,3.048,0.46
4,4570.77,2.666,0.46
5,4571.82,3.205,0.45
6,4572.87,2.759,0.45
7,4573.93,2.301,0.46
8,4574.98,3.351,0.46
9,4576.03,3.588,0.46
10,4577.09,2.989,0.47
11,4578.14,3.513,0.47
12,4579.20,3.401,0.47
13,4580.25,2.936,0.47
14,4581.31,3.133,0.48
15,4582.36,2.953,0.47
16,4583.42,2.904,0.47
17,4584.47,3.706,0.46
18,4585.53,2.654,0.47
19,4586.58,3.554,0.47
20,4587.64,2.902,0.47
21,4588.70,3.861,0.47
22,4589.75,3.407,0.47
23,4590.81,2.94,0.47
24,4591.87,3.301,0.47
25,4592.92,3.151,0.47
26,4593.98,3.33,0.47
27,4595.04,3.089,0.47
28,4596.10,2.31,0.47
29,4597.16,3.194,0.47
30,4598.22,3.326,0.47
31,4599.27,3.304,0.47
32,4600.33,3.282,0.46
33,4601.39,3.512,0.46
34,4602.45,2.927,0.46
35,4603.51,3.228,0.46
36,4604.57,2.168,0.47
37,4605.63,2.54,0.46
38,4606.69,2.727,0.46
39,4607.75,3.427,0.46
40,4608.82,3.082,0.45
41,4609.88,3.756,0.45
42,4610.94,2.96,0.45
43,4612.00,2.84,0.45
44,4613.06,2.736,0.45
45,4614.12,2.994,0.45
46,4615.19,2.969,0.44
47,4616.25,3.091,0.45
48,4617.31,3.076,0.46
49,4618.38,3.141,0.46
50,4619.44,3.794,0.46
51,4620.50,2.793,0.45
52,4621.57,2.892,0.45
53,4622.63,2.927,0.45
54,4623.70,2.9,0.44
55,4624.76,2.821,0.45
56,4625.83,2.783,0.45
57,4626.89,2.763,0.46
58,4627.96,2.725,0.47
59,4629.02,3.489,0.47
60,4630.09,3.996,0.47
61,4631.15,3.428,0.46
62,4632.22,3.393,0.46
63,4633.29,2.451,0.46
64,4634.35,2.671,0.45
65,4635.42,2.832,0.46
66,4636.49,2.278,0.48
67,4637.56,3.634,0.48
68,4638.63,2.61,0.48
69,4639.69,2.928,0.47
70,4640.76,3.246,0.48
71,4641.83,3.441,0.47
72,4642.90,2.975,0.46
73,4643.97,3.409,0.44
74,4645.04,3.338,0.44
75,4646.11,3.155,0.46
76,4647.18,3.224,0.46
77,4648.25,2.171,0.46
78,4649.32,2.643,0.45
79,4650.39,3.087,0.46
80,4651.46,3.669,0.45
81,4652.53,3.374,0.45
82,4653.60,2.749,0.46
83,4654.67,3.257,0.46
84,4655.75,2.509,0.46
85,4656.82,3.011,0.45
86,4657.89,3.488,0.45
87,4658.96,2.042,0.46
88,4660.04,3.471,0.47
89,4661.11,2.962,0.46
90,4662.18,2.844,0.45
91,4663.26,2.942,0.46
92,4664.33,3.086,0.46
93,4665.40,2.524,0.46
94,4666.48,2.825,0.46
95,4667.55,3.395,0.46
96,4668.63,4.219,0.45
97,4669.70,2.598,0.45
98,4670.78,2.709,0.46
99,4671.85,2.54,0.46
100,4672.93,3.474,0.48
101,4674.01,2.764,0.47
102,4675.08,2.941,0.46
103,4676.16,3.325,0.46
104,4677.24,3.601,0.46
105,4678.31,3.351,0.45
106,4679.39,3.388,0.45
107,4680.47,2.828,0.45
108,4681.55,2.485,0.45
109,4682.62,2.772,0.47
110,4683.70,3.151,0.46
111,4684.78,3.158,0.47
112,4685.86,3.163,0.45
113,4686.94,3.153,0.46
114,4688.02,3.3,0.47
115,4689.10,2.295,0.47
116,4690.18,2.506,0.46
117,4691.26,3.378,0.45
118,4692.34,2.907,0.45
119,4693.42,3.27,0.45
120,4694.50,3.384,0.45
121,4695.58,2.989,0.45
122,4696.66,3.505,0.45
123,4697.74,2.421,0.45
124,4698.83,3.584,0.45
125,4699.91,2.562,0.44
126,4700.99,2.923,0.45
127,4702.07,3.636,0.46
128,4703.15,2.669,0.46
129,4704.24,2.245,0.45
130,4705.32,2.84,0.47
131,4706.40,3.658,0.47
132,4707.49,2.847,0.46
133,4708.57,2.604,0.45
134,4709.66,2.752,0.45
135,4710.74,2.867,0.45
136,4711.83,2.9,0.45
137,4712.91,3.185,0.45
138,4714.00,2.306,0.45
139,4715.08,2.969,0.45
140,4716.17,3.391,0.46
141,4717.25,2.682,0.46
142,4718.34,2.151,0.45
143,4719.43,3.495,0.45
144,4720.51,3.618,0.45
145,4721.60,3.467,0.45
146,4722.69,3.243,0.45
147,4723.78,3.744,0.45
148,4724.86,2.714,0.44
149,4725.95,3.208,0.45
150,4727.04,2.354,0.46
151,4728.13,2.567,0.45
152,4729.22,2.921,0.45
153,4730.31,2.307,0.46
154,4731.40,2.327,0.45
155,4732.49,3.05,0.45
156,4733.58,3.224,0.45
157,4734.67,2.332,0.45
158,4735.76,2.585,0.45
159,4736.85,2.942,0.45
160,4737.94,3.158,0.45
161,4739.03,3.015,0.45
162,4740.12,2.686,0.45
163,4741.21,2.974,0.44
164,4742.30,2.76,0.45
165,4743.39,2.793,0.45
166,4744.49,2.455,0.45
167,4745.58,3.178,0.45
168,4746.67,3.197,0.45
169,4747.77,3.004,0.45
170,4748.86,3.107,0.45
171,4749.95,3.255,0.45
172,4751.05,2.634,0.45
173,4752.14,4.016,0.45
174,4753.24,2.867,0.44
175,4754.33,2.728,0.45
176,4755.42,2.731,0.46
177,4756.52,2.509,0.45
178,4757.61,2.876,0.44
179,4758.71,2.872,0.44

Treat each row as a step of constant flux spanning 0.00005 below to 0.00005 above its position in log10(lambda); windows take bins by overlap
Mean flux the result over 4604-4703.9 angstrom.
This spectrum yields 3.02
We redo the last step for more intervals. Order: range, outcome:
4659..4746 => 2.96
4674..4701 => 3.05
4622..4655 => 3.04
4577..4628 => 3.08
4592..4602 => 3.17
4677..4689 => 3.08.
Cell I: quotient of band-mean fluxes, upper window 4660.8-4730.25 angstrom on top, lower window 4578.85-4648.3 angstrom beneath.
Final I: 1.0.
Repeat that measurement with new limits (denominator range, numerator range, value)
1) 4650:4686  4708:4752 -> 0.96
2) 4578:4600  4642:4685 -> 0.96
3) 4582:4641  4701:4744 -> 0.95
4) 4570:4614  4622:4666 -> 0.97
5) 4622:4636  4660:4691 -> 1.00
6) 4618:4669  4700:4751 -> 0.96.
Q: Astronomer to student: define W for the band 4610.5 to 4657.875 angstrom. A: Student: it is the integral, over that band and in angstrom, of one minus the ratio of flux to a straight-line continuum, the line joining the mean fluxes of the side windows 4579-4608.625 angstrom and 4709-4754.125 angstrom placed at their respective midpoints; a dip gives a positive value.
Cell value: 0.40 angstrom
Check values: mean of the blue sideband 3.11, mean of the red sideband 2.93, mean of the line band 3.03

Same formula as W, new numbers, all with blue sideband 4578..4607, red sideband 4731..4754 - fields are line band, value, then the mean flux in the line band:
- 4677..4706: -0.2 angstrom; 3.02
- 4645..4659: 0.2 angstrom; 3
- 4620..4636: 0.4 angstrom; 2.99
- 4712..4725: -0.5 angstrom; 3.09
